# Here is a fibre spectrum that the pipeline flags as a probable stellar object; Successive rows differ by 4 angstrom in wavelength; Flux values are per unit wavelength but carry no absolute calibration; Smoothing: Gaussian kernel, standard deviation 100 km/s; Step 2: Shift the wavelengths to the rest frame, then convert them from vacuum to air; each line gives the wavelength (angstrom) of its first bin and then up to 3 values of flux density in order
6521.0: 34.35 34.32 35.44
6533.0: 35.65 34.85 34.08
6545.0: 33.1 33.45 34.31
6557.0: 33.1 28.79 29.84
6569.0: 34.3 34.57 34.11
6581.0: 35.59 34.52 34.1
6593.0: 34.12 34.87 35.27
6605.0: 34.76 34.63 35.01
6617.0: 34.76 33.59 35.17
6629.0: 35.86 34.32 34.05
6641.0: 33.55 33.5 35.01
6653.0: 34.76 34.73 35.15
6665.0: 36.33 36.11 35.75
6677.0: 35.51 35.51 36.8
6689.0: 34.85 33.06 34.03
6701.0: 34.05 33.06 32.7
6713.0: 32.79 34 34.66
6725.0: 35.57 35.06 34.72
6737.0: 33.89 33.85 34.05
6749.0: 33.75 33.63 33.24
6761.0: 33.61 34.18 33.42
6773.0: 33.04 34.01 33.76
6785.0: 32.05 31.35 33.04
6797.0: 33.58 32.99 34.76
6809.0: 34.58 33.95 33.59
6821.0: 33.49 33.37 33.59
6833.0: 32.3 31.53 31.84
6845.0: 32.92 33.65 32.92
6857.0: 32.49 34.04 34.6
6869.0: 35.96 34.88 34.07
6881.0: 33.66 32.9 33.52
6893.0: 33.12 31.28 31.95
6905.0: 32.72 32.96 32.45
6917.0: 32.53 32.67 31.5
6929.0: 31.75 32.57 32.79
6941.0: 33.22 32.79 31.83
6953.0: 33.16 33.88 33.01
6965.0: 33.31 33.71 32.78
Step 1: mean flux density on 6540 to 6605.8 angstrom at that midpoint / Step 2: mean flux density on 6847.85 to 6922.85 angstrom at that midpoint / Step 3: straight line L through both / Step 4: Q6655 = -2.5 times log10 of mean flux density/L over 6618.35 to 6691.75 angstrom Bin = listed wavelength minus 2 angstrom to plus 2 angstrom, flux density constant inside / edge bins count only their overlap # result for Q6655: -0.05 mag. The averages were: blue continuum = 33.7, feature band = 35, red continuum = 33.3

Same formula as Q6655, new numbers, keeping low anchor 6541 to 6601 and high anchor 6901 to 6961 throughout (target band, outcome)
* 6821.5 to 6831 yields -0.02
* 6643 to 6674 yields -0.06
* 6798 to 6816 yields -0.03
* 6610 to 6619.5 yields -0.04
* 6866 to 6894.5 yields -0.04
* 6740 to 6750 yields -0.03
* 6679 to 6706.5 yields -0.04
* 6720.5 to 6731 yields -0.06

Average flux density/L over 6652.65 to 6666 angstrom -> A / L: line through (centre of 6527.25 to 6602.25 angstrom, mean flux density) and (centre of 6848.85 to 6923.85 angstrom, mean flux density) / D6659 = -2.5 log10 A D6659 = -0.05 mag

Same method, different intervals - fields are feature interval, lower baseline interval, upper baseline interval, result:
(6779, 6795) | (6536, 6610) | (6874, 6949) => 0.02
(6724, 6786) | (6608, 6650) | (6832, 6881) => 0.00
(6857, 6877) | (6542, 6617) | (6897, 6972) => -0.05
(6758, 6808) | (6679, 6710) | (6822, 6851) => 0.00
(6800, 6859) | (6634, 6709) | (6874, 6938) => 0.00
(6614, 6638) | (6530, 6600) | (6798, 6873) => -0.03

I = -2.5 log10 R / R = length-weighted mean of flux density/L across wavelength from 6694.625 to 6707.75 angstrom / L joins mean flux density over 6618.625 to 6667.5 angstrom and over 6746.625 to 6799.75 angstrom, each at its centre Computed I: 0.014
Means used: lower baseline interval 34.7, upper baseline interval 33.3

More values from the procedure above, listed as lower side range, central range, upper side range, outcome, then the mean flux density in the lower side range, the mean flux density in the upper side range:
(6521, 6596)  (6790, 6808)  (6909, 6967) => -0.014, 33.8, 32.7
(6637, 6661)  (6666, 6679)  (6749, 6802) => -0.052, 34.4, 33.2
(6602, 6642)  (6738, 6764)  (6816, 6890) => 0.008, 34.6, 33.4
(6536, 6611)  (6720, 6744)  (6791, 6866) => -0.035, 33.8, 33.3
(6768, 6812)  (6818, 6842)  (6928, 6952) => 0.012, 33.3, 32.6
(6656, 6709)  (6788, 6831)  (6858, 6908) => 0.016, 34.9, 33.5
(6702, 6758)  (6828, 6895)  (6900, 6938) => -0.018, 33.9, 32.4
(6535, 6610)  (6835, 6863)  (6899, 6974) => 0.007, 33.8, 32.7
